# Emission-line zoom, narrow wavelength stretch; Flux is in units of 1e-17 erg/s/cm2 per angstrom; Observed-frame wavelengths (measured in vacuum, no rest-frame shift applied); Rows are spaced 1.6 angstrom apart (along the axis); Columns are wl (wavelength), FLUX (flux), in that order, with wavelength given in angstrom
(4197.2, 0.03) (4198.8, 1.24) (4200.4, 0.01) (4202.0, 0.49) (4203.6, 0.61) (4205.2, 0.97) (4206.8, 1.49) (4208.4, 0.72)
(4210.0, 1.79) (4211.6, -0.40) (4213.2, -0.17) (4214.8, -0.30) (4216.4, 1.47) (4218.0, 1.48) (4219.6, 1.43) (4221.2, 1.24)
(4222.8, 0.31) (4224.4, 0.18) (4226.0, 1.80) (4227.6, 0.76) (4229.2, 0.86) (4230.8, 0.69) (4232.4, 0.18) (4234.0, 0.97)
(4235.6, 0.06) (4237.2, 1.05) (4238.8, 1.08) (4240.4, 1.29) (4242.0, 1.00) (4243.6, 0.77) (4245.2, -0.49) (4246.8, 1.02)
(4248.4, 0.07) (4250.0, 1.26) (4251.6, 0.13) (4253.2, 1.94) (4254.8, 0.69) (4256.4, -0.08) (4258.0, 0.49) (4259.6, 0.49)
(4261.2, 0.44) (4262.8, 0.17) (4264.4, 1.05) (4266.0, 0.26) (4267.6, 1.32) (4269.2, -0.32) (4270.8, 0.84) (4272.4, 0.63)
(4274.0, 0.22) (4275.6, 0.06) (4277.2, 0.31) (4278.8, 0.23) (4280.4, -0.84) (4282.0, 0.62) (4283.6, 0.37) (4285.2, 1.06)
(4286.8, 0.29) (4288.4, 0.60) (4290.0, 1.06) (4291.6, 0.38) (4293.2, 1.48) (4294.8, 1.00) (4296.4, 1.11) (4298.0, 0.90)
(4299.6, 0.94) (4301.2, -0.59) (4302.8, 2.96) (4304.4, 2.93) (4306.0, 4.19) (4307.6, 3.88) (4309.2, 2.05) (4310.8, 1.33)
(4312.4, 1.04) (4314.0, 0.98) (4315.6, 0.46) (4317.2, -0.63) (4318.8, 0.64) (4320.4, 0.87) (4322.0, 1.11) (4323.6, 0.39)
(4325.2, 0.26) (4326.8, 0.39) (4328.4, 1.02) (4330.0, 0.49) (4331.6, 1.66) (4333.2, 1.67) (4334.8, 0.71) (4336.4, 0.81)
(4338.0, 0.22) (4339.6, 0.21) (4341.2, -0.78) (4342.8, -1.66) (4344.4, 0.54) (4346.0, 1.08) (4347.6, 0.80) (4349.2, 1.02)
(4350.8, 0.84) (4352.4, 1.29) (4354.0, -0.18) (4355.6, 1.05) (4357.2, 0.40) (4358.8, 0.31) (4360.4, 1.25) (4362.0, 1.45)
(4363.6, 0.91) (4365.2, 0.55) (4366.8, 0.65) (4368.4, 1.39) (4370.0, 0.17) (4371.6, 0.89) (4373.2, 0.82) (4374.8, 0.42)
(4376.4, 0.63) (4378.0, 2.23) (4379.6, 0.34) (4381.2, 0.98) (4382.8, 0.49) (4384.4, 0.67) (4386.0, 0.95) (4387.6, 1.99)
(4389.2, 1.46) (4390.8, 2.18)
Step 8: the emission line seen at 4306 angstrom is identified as [O II] 3727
